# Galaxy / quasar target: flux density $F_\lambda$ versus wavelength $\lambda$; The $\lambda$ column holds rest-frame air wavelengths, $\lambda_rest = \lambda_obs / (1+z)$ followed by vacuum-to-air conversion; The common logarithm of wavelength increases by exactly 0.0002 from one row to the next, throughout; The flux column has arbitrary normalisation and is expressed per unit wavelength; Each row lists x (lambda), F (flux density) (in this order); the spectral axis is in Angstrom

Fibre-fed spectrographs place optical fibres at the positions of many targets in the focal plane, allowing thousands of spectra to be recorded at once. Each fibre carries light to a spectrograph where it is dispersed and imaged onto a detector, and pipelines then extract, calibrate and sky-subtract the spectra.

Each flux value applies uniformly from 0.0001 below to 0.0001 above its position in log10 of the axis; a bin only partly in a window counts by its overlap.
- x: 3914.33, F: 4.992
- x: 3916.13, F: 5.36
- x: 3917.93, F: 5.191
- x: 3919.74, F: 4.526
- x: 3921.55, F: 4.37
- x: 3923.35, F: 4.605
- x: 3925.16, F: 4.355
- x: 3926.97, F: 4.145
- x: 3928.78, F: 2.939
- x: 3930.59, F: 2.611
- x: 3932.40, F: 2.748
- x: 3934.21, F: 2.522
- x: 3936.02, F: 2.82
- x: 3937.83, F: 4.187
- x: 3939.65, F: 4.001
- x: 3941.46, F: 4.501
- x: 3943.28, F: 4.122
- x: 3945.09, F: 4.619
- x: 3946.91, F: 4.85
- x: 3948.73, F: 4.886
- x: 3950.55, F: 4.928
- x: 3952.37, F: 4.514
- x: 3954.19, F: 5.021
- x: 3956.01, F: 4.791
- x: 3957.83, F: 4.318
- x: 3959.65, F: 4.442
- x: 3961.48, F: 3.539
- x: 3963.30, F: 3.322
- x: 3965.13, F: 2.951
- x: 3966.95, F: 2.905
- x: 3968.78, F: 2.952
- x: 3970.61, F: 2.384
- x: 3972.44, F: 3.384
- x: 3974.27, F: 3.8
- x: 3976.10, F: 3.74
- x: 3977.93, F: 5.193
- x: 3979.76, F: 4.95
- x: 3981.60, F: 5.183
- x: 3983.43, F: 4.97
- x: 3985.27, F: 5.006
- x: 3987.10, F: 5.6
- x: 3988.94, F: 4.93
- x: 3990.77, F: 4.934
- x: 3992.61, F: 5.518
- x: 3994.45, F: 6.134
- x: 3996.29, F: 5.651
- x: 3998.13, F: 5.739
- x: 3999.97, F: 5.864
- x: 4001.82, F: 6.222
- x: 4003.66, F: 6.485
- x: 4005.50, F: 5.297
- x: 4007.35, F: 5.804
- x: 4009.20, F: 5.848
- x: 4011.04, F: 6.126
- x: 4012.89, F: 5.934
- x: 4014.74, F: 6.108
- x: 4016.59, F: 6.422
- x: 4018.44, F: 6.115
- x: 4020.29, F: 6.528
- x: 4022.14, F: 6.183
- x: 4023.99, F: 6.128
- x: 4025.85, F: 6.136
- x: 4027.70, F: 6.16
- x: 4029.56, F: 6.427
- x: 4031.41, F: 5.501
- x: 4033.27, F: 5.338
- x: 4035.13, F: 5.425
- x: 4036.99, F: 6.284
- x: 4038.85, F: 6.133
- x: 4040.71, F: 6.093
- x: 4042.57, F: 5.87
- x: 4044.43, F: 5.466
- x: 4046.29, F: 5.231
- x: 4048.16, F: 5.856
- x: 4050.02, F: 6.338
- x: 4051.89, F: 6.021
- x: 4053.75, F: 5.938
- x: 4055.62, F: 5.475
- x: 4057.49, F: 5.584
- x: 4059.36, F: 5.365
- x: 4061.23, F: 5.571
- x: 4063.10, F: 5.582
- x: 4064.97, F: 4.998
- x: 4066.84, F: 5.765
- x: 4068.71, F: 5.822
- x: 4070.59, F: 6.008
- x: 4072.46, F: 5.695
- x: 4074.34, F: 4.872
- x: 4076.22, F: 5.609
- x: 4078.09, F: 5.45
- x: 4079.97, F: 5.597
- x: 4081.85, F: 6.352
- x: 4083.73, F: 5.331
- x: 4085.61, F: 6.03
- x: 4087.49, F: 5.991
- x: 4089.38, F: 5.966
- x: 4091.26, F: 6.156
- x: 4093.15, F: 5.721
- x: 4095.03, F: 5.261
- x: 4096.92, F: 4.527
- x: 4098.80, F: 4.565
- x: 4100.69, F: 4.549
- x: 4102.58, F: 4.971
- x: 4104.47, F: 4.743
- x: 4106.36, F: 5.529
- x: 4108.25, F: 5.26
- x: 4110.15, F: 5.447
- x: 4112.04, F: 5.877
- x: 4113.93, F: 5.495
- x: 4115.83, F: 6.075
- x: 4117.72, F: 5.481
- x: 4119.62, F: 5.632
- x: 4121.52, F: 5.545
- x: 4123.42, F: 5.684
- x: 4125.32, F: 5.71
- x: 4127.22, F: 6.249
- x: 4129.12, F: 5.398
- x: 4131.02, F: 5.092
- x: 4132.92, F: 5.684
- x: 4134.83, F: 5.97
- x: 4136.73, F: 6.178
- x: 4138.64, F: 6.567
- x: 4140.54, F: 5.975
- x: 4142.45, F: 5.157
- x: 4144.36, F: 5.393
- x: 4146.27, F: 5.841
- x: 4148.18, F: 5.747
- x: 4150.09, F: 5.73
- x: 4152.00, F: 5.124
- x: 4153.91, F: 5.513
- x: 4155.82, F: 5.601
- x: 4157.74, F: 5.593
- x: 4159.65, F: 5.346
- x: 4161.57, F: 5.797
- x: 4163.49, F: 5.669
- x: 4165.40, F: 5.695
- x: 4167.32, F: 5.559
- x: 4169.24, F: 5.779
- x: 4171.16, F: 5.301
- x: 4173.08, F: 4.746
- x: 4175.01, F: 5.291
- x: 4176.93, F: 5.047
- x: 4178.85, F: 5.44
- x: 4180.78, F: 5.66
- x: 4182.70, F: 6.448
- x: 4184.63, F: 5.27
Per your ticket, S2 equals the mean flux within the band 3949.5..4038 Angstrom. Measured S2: 5.15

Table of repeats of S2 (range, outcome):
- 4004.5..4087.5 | 5.82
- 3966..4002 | 4.72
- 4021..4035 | 5.96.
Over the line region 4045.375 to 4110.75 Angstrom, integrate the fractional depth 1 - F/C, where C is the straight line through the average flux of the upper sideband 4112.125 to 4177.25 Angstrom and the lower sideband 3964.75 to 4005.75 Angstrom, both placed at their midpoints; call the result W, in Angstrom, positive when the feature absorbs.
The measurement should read -3.1 Angstrom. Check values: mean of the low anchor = 4.79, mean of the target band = 5.52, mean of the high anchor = 5.62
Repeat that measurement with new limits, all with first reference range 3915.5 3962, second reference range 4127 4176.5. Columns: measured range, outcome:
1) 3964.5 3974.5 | 3.1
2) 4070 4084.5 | -1.4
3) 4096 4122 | 0.3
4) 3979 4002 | -4.5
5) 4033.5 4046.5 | -2.5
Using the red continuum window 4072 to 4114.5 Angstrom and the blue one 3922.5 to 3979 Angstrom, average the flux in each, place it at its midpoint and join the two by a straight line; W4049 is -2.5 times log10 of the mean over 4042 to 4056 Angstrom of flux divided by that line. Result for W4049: -0.17 mag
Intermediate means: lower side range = 3.88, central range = 5.78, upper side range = 5.43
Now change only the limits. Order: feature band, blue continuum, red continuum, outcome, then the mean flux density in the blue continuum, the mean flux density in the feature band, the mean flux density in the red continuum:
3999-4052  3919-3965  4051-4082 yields -0.17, 4.05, 5.98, 5.61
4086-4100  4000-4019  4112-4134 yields 0.06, 6.02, 5.46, 5.65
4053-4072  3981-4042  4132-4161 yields 0.03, 5.83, 5.61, 5.7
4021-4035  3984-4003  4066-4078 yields -0.07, 5.56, 5.96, 5.62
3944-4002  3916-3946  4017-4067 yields 0.02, 3.94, 4.58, 5.84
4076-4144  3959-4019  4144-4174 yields -0.04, 4.95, 5.58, 5.53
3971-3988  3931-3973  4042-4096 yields -0.07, 3.85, 4.58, 5.69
